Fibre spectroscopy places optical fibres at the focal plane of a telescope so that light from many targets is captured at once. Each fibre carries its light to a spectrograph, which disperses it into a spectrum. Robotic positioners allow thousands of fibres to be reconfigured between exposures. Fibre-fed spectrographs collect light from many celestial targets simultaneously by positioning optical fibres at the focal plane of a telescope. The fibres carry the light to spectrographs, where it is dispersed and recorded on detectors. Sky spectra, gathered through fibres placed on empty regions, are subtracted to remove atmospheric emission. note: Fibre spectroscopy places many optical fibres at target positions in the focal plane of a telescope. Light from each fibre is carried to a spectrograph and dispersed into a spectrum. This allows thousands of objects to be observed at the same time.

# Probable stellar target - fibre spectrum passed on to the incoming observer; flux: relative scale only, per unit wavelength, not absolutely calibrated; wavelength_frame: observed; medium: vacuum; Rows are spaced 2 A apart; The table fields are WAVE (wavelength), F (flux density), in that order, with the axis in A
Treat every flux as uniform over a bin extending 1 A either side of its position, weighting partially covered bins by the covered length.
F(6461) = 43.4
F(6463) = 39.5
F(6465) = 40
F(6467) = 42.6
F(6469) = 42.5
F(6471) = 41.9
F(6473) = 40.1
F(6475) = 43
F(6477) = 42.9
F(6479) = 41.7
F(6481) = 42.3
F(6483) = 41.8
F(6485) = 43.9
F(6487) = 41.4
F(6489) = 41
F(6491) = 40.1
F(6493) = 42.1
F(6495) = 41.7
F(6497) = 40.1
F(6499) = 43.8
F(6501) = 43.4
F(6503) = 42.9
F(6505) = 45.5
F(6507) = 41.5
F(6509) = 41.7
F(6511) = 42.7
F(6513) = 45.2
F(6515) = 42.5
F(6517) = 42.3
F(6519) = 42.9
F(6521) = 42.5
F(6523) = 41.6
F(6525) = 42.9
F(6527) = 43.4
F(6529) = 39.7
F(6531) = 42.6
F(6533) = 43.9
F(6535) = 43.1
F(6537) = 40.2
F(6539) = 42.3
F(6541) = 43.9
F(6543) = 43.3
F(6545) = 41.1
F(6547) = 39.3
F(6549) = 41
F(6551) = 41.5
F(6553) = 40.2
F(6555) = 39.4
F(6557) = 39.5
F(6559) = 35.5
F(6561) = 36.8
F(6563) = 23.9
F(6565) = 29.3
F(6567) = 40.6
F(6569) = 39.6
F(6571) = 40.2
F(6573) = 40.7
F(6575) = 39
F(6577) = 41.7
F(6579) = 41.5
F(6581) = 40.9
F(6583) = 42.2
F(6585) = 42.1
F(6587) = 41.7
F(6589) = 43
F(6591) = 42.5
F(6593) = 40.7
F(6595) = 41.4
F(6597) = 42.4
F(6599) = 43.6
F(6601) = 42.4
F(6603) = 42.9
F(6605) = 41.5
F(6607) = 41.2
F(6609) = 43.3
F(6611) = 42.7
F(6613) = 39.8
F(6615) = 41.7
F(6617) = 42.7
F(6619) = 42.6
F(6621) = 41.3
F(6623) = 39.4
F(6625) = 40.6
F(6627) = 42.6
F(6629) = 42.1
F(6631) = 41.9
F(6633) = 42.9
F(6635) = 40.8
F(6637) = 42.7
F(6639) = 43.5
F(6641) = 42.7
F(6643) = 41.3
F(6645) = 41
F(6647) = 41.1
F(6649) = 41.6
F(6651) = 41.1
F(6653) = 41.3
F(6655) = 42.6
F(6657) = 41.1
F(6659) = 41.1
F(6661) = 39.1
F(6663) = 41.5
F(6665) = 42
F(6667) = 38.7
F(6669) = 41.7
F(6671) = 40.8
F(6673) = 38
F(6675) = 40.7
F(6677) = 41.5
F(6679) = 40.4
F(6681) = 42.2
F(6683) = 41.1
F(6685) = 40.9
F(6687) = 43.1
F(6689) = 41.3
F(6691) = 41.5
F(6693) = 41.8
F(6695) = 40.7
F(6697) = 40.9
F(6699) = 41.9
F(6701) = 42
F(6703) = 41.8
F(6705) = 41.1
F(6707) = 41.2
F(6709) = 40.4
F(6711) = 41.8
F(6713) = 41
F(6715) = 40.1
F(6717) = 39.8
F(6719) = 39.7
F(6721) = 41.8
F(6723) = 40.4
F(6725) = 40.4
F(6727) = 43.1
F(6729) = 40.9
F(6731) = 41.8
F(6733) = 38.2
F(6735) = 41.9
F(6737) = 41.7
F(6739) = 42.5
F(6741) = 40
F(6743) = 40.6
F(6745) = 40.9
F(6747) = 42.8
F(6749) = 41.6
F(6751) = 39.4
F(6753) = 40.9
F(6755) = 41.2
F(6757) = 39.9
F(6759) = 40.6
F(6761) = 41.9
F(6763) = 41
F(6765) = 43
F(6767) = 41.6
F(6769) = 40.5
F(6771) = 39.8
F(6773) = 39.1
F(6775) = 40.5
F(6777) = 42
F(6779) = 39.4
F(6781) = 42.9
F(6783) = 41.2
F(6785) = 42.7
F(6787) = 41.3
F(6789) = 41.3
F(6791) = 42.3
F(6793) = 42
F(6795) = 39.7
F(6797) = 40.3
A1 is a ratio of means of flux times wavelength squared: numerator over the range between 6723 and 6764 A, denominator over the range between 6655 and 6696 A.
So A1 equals 1.02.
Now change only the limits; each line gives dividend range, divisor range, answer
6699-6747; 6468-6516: 1.04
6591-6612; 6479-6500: 1.04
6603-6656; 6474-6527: 1.02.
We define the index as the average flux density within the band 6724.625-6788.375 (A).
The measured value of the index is 41.1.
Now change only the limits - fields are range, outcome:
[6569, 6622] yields 41.7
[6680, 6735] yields 41.2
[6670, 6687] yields 40.8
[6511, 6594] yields 40.7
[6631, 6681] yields 41.2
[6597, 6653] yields 41.9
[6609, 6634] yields 41.8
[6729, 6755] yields 41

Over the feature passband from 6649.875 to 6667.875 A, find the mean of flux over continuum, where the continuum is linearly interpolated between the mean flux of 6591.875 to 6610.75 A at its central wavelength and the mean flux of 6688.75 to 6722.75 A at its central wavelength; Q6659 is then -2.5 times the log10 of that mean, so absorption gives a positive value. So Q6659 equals 0.02 mag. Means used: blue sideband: 42.2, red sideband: 41.1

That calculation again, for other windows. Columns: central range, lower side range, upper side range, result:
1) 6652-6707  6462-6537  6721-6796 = 0.01 mag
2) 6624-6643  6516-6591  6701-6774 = -0.04 mag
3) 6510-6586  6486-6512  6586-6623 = 0.04 mag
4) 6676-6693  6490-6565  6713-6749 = -0.01 mag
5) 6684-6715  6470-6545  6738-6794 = 0.00 mag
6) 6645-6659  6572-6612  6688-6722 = 0.00 mag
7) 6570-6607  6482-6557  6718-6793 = 0.00 mag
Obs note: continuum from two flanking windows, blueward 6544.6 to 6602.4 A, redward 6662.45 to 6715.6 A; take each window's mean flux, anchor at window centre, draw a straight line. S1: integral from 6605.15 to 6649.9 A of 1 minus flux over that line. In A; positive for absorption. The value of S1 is -1.5 A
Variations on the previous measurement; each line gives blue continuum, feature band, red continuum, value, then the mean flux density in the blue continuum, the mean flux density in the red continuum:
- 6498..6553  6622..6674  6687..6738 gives 0.4 A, 42.4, 41.1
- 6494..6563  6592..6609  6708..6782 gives -0.3 A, 41.5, 40.9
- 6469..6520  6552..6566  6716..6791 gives 2.4 A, 42.3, 41.1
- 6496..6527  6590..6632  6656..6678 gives -0.5 A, 42.8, 40.6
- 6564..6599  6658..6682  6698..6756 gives 0.2 A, 40.6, 41.1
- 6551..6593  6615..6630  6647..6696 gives -0.6 A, 39.1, 41.1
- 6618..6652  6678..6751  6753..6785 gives 0.2 A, 41.7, 41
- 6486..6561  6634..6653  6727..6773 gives -0.2 A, 41.8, 41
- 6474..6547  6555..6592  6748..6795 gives 2.7 A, 42.4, 41.1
